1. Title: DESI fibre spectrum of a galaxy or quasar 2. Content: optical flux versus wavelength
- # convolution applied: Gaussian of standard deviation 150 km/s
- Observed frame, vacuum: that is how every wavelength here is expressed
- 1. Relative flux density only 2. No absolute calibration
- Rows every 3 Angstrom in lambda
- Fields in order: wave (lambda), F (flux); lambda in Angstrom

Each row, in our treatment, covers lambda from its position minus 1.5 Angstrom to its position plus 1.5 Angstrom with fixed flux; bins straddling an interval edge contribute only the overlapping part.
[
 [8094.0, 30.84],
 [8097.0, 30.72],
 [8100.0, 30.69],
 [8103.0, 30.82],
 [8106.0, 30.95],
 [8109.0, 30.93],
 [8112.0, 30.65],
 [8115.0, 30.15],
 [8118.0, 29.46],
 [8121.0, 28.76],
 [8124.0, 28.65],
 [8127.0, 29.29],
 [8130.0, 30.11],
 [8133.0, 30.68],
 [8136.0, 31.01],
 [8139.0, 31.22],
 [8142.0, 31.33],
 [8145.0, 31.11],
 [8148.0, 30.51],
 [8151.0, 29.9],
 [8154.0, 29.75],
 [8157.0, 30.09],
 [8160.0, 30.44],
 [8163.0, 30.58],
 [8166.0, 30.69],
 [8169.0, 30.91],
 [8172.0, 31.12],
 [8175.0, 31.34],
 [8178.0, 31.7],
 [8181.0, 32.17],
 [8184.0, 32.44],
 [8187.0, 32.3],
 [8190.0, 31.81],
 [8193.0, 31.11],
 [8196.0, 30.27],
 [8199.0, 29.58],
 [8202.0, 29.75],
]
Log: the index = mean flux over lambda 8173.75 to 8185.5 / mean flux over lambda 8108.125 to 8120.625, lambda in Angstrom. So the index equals 1.1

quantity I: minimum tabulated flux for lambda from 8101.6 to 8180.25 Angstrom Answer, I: 28.65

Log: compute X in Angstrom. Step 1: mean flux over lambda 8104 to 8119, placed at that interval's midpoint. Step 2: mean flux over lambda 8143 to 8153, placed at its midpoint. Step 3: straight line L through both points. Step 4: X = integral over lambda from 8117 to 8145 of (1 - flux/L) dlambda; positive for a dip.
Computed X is 0.34 Angstrom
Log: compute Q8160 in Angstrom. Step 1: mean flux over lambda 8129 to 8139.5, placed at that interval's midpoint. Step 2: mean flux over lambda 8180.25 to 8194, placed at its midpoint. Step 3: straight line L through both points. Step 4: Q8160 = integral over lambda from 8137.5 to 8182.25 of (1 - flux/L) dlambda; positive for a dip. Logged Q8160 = 0.7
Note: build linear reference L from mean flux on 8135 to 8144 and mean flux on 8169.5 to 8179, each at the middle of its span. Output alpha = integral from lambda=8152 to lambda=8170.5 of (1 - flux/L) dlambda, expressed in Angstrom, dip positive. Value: 0.5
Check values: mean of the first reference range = 31.2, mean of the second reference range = 31.3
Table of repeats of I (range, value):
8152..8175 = 29.75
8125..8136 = 29.29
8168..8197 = 30.27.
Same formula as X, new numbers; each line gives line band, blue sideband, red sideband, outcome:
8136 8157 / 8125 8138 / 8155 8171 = -0.2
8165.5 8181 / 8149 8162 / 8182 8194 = -0.1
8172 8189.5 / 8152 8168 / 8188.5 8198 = -0.7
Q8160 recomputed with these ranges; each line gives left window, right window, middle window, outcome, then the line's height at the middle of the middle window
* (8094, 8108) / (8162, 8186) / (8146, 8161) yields 0.5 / 31.2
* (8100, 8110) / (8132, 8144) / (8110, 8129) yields 0.9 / 31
